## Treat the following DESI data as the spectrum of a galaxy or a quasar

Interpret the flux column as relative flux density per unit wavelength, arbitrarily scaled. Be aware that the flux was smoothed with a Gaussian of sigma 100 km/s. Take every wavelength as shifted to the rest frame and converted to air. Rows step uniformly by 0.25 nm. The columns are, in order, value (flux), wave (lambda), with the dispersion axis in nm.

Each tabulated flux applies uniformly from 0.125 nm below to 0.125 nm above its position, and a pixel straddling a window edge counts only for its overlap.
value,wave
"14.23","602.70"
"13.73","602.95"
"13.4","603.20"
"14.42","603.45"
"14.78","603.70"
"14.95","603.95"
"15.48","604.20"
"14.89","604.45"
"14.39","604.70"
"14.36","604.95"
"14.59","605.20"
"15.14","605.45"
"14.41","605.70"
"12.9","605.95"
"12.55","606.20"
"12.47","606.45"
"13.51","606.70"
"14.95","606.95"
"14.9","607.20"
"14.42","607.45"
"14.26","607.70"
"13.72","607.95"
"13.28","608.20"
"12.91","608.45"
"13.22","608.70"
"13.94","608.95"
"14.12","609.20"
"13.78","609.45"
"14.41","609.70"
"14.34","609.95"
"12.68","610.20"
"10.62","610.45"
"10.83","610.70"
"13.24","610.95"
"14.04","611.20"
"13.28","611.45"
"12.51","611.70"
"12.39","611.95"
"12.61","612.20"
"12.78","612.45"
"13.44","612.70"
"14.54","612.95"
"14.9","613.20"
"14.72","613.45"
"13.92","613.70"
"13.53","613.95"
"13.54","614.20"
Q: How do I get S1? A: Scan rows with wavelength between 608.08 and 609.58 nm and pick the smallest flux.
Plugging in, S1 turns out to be 12.91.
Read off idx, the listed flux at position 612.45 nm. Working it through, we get 12.78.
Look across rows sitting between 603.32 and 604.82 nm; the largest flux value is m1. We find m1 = 15.48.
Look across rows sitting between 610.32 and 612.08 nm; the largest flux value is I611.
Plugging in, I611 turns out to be 14.04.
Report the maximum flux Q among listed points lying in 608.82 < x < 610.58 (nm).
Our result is 14.41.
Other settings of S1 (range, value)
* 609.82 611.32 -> 10.62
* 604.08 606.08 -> 12.9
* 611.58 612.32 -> 12.39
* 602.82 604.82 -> 13.4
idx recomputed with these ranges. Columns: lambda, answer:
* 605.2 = 14.59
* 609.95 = 14.34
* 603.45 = 14.42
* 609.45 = 13.78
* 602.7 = 14.23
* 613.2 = 14.9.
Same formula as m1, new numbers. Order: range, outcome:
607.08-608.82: 14.9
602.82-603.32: 13.73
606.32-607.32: 14.95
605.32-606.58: 15.14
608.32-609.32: 14.12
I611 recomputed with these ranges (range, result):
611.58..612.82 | 13.44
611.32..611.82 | 13.28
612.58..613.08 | 14.54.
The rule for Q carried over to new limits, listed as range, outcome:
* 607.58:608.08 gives 14.26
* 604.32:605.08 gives 14.89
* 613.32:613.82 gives 14.72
